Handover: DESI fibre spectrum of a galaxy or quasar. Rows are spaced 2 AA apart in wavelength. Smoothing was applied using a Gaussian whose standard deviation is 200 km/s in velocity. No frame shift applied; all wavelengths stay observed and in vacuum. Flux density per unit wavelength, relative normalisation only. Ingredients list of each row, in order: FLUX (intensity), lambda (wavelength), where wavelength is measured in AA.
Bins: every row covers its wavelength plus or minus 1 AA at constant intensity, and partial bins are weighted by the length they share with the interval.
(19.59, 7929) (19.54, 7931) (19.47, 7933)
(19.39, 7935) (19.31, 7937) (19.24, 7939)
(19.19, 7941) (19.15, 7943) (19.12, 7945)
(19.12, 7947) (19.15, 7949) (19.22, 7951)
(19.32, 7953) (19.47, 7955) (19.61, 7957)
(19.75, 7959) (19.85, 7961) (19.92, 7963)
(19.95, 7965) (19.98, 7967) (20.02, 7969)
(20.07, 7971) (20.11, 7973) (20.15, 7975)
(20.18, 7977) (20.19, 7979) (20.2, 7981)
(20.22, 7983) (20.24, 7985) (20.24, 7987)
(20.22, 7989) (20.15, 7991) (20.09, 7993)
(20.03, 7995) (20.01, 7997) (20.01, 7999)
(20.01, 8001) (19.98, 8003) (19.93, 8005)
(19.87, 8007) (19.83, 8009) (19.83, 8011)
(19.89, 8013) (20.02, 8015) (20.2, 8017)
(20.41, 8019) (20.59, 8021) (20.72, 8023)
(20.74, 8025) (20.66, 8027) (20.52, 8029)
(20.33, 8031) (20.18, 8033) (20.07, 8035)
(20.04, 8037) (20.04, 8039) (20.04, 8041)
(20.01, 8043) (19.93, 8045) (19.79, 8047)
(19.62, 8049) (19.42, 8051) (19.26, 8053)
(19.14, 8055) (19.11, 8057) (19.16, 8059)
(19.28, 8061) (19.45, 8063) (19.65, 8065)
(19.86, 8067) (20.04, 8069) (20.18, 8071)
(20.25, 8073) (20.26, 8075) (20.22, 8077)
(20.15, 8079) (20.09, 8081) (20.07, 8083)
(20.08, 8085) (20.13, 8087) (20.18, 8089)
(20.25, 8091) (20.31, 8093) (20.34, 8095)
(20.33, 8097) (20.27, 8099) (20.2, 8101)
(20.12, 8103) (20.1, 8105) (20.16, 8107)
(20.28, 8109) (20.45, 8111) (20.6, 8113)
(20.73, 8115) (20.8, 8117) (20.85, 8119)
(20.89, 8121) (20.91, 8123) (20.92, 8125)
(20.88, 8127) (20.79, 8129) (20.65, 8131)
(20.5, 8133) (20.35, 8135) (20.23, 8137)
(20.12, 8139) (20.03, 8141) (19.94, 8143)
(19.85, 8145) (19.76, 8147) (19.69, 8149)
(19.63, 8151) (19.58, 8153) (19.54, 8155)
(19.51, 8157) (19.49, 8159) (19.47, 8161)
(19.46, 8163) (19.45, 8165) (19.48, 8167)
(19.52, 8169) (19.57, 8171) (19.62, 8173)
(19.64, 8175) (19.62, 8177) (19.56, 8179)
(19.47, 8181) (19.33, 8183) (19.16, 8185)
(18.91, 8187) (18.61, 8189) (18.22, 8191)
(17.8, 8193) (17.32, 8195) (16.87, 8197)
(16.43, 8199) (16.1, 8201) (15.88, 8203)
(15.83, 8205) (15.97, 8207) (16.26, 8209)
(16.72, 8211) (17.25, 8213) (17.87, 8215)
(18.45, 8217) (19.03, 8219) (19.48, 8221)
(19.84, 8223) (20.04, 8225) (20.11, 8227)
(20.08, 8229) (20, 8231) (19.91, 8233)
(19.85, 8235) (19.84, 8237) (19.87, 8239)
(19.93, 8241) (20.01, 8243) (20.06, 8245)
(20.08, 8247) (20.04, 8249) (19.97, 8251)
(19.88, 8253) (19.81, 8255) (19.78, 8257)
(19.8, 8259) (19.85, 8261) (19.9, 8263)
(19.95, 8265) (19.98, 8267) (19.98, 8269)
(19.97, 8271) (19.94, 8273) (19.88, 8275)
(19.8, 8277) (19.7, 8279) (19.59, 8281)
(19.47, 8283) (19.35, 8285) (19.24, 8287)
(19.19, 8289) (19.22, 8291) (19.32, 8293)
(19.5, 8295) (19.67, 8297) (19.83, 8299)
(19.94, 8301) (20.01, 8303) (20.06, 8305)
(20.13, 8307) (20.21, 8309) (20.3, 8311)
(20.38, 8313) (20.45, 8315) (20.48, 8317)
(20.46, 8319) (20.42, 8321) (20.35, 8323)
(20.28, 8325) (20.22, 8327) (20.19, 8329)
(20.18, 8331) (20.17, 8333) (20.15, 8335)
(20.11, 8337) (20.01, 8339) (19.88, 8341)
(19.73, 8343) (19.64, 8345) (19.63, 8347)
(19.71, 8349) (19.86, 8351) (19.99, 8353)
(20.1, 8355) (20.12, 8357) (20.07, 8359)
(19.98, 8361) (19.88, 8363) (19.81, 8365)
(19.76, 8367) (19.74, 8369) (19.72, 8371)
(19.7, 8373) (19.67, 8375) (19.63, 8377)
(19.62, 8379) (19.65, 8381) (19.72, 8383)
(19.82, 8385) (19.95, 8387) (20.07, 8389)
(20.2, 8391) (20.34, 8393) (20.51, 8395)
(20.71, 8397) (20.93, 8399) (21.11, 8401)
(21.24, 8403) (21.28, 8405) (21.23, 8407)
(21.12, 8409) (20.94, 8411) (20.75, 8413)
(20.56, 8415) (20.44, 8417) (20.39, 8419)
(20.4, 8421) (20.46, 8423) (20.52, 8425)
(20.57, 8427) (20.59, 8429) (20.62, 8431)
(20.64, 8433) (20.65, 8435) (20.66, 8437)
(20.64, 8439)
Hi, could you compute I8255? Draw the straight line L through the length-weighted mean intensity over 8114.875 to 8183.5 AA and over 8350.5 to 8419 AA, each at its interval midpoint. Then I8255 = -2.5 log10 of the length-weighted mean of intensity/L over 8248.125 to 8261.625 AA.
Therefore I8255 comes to 0.01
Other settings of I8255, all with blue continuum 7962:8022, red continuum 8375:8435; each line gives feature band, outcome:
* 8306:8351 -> 0.014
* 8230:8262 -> 0.022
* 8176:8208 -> 0.140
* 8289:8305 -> 0.040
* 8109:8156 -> -0.006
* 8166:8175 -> 0.038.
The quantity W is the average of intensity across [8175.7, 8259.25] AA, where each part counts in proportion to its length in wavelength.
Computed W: 18.8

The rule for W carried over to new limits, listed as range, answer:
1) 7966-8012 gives 20.1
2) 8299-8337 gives 20.2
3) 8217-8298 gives 19.8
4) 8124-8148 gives 20.3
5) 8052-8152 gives 20.1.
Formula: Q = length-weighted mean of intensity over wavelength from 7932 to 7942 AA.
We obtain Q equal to 19.3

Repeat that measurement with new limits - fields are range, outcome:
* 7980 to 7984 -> 20.2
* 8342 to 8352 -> 19.7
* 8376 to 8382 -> 19.6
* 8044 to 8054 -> 19.6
